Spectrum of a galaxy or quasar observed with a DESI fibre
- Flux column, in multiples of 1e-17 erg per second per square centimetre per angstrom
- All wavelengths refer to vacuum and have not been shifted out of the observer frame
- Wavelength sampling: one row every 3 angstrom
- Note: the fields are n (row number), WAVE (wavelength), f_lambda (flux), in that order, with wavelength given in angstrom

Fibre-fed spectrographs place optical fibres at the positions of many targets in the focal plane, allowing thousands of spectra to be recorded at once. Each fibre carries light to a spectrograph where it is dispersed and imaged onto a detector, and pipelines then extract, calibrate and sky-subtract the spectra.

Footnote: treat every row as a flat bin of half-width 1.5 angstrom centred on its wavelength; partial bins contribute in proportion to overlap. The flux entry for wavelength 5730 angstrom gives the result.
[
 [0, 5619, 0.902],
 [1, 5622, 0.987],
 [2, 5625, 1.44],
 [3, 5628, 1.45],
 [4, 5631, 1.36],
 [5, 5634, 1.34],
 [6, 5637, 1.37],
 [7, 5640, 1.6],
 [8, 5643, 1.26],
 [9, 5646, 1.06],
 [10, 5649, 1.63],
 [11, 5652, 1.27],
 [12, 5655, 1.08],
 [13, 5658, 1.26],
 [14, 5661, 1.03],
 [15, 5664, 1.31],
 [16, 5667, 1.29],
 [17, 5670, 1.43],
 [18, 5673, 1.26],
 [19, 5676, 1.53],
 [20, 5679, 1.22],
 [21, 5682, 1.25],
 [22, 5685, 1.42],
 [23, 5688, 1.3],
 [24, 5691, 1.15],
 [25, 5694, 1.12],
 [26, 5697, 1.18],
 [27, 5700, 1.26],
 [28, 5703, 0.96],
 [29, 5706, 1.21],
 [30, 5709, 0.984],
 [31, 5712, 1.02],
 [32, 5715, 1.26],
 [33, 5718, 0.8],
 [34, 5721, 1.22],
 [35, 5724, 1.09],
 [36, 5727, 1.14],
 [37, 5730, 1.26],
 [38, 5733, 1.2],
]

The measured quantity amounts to 1.26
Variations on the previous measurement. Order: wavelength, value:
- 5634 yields 1.34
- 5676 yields 1.53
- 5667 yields 1.29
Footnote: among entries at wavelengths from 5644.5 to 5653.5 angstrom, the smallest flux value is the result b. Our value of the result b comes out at 1.06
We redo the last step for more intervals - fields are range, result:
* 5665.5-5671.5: 1.29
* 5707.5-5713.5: 0.984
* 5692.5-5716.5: 0.96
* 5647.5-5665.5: 1.03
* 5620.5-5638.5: 0.987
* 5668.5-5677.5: 1.26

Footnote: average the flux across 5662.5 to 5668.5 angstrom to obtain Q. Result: 1.3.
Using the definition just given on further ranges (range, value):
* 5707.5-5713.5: 1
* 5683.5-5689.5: 1.36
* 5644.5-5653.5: 1.32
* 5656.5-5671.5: 1.26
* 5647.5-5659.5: 1.31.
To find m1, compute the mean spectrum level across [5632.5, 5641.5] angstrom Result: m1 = 1.44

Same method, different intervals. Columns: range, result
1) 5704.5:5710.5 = 1.1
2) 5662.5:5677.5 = 1.36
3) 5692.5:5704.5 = 1.13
